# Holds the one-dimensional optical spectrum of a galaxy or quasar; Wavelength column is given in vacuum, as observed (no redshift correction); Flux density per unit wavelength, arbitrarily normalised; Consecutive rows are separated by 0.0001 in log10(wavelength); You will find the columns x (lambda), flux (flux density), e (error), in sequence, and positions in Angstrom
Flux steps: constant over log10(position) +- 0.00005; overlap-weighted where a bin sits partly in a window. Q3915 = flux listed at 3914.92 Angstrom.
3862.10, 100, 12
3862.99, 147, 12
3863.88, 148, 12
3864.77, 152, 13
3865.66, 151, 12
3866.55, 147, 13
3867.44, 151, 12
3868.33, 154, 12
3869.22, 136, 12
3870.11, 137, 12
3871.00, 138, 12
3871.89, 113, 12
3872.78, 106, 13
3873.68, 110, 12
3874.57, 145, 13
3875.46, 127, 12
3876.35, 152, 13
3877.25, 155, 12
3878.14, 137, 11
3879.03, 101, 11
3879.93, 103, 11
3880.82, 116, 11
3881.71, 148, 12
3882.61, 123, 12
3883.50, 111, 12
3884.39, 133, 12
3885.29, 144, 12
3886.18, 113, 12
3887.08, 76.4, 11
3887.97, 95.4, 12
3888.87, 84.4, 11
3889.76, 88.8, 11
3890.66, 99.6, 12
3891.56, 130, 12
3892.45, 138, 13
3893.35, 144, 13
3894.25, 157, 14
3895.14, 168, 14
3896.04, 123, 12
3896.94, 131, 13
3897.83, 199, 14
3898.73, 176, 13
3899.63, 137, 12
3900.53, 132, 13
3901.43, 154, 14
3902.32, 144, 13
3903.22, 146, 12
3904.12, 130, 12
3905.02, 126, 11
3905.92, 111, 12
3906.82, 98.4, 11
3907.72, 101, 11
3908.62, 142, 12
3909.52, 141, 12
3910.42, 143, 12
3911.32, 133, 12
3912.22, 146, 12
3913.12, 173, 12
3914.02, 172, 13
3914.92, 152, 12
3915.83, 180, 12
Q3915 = 152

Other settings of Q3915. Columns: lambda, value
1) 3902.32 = 144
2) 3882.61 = 123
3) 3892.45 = 138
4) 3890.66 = 99.6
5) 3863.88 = 148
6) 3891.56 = 130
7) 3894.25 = 157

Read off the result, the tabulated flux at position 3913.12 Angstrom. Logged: 173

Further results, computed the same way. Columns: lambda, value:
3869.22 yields 136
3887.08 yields 76.4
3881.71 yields 148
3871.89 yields 113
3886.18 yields 113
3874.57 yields 145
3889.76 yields 88.8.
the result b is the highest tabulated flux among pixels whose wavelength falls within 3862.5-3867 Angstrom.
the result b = 152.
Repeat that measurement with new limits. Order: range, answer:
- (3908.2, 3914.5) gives 173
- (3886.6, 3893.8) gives 144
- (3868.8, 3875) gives 145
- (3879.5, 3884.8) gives 148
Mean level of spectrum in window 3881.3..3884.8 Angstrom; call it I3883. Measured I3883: 129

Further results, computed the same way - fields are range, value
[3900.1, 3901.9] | 144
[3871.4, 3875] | 119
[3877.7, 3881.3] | 115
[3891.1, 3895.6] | 147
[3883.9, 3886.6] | 130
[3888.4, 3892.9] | 108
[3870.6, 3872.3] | 126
